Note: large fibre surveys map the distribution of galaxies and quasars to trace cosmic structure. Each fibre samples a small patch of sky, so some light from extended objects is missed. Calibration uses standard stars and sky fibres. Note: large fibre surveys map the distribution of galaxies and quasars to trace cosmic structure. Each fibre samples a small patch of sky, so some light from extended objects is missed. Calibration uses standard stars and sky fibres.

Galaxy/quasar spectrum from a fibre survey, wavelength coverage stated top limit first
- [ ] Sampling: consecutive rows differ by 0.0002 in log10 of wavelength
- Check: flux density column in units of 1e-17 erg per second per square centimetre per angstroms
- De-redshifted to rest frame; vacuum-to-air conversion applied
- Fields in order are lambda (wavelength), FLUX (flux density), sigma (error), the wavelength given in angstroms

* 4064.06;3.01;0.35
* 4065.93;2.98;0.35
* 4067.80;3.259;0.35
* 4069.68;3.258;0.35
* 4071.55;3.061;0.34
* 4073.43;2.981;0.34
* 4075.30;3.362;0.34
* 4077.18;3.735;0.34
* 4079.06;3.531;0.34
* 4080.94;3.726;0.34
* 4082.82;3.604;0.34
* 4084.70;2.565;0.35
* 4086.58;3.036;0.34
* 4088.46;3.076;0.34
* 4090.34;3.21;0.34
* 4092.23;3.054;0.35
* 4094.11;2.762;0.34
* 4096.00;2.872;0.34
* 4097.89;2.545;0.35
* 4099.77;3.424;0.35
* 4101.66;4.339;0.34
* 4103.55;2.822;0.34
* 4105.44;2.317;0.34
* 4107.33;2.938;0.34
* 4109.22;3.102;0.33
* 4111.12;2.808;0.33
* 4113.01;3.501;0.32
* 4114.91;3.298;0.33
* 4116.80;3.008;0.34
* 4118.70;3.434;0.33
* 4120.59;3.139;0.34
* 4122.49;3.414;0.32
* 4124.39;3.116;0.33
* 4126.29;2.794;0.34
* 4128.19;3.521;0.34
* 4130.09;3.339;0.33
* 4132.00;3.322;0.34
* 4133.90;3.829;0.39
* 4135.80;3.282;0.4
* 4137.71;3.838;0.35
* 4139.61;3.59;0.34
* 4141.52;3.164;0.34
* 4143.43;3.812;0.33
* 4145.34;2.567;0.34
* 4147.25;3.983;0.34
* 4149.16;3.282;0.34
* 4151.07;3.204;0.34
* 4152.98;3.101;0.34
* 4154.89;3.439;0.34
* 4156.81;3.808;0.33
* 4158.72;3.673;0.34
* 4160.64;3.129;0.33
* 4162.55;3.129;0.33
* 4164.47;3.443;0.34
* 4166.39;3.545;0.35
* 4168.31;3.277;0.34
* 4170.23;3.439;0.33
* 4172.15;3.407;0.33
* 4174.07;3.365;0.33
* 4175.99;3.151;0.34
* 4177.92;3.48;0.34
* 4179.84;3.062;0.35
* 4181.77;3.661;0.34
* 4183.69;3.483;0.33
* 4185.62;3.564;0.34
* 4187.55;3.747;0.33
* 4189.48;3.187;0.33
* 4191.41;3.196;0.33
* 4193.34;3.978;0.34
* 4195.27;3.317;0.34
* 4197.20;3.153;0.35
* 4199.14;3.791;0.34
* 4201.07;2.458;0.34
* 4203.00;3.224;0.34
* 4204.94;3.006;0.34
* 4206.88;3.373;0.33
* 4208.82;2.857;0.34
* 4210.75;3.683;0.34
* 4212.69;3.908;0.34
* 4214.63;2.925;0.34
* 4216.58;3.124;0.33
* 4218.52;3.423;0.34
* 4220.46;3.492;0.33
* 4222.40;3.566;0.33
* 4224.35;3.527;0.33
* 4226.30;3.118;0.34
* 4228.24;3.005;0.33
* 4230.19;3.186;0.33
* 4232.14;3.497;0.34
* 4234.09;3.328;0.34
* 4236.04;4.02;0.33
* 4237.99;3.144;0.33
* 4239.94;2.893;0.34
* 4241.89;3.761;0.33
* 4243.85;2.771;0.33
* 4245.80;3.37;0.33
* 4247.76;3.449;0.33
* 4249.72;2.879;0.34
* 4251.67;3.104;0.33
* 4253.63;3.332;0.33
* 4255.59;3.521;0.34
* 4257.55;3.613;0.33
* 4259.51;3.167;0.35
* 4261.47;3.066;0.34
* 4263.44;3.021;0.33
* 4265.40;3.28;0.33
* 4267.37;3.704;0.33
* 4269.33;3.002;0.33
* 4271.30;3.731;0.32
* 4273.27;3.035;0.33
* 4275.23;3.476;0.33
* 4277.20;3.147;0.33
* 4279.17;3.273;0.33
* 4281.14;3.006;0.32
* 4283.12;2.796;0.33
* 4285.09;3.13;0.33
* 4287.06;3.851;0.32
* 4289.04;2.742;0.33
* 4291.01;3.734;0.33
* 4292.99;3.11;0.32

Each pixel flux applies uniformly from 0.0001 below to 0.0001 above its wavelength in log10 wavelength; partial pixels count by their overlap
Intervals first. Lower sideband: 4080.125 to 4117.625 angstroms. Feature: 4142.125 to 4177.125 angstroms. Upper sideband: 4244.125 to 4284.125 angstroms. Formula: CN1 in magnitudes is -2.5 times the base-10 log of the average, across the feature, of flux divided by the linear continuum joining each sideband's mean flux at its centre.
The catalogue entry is -0.07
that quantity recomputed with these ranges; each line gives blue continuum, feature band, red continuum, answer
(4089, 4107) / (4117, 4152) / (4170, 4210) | -0.069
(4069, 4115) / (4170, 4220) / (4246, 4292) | -0.042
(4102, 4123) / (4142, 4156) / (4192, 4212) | -0.053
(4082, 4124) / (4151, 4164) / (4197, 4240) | -0.057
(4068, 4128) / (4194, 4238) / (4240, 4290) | -0.033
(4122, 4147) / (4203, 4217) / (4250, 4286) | 0.009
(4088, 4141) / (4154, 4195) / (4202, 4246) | -0.055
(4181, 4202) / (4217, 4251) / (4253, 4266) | 0.006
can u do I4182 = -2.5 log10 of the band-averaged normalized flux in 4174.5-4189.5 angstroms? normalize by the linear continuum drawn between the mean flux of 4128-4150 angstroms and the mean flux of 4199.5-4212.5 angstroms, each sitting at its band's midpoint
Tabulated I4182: -0.05 mag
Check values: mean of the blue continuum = 3.46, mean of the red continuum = 3.18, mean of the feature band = 3.43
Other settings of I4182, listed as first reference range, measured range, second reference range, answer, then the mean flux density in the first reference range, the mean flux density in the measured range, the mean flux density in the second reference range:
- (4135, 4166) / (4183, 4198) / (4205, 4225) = -0.02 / 3.41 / 3.46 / 3.37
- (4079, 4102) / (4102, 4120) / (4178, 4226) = 0.05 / 3.17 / 3.07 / 3.36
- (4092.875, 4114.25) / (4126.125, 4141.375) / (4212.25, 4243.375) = -0.11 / 3.04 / 3.46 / 3.35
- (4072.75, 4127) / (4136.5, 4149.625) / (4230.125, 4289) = -0.09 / 3.16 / 3.46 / 3.28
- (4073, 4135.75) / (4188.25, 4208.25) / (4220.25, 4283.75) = 0.00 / 3.2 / 3.27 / 3.28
